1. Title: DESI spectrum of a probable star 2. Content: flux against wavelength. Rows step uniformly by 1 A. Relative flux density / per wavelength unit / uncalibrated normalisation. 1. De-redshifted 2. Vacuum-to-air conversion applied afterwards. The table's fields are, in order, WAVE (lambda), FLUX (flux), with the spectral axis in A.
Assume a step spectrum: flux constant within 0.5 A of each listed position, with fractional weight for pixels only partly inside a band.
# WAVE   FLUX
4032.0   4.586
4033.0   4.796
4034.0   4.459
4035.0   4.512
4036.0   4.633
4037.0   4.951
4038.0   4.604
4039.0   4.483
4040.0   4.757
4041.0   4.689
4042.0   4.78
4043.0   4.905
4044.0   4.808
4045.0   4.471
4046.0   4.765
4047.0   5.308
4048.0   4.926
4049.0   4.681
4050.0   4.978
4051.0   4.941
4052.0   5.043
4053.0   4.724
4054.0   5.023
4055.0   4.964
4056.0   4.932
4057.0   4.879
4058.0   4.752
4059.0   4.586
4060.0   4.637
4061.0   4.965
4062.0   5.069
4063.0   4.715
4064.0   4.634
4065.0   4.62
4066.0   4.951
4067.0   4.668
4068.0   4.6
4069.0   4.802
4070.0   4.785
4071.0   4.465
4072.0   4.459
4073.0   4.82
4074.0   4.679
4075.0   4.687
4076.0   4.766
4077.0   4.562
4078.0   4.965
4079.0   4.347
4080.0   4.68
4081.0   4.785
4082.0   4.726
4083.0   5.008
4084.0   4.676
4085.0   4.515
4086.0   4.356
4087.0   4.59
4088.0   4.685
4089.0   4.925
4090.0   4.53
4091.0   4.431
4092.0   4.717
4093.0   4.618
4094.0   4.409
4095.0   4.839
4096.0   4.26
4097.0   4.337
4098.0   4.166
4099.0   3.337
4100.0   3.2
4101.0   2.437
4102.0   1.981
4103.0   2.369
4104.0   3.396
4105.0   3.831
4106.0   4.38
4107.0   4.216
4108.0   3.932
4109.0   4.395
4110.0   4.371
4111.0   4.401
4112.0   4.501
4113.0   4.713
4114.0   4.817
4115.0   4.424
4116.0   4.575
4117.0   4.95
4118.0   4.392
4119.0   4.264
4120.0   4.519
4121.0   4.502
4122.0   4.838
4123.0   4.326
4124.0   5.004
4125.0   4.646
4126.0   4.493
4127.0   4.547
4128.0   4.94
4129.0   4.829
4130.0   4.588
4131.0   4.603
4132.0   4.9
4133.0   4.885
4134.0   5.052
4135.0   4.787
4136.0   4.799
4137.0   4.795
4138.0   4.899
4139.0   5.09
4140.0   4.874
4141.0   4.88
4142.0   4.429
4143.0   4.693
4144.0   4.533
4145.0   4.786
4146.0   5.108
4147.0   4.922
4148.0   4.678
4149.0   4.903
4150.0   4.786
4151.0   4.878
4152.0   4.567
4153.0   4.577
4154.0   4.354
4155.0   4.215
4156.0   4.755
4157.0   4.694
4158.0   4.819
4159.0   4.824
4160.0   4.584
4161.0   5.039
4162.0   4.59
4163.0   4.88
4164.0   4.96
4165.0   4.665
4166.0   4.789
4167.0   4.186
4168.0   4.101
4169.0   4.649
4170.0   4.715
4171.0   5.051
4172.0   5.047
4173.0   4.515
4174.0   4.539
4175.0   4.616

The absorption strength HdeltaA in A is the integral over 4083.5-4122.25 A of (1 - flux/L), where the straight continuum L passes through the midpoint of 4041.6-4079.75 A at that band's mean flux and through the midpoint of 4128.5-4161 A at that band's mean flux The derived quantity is 4.4 A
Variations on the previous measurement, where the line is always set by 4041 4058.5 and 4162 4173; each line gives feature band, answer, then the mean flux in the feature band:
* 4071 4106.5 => 4.0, 4.27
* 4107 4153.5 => 0.7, 4.68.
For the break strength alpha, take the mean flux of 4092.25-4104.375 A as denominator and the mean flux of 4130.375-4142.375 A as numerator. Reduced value 1.3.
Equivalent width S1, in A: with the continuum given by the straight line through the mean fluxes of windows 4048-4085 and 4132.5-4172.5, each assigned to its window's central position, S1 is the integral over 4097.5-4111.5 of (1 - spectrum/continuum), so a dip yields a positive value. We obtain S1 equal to 3.4 A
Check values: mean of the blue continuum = 4.76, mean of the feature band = 3.6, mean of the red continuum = 4.75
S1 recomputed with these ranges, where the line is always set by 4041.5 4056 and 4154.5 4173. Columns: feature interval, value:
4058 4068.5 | 0.2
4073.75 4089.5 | 0.5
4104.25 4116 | 1.1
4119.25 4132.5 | 0.3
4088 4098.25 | 0.6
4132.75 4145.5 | -0.2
